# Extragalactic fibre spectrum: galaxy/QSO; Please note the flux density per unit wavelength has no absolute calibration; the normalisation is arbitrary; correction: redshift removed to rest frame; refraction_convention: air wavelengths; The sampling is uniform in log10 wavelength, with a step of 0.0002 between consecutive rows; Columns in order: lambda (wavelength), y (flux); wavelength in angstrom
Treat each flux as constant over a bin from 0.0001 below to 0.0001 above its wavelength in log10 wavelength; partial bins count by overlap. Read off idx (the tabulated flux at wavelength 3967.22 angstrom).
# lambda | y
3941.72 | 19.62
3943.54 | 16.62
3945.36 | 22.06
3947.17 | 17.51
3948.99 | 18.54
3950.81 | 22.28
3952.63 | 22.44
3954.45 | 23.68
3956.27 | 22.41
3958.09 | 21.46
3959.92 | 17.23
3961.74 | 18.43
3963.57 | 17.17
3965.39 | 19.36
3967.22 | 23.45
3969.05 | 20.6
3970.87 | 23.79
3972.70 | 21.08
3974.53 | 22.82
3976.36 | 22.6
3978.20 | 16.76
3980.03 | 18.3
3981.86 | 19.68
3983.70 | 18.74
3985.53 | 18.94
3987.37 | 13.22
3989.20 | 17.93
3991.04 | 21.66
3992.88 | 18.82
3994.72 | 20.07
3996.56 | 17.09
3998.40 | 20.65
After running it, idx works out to 23.45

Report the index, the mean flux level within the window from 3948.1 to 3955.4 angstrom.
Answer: 21.8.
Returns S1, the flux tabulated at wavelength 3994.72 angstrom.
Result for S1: 20.07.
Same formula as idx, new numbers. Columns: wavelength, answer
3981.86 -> 19.68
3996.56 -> 17.09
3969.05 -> 20.6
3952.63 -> 22.44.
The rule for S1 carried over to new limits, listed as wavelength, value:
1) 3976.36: 22.6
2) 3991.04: 21.66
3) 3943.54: 16.62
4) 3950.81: 22.28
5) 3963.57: 17.17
